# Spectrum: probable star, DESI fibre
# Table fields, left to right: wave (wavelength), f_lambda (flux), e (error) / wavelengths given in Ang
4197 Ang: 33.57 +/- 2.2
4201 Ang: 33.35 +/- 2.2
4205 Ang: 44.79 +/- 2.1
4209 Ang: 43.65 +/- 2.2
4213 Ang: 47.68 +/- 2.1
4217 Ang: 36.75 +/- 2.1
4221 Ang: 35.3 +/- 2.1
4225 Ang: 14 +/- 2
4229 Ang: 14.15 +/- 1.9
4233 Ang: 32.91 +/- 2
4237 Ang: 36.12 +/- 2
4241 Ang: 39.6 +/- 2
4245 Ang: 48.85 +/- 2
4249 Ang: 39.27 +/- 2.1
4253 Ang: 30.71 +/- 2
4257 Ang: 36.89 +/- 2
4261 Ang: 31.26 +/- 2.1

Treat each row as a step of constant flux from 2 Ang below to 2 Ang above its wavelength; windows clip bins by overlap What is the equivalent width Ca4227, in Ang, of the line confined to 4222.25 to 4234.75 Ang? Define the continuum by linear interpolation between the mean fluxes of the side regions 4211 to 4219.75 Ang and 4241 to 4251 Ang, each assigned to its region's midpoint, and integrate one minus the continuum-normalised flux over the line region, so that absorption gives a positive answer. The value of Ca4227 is 6.3 Ang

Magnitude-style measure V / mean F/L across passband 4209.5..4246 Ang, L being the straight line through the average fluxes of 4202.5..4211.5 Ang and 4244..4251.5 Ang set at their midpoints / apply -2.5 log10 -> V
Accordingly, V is 0.26 mag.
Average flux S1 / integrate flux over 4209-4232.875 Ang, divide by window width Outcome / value 31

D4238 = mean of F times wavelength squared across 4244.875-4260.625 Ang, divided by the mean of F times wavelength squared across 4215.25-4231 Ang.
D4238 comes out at 1.51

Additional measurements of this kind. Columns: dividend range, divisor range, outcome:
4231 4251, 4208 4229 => 1.20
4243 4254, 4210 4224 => 1.07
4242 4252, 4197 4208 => 1.12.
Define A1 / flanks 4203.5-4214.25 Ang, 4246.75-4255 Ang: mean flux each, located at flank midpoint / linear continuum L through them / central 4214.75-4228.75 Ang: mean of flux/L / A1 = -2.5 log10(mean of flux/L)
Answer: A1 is 0.49 mag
